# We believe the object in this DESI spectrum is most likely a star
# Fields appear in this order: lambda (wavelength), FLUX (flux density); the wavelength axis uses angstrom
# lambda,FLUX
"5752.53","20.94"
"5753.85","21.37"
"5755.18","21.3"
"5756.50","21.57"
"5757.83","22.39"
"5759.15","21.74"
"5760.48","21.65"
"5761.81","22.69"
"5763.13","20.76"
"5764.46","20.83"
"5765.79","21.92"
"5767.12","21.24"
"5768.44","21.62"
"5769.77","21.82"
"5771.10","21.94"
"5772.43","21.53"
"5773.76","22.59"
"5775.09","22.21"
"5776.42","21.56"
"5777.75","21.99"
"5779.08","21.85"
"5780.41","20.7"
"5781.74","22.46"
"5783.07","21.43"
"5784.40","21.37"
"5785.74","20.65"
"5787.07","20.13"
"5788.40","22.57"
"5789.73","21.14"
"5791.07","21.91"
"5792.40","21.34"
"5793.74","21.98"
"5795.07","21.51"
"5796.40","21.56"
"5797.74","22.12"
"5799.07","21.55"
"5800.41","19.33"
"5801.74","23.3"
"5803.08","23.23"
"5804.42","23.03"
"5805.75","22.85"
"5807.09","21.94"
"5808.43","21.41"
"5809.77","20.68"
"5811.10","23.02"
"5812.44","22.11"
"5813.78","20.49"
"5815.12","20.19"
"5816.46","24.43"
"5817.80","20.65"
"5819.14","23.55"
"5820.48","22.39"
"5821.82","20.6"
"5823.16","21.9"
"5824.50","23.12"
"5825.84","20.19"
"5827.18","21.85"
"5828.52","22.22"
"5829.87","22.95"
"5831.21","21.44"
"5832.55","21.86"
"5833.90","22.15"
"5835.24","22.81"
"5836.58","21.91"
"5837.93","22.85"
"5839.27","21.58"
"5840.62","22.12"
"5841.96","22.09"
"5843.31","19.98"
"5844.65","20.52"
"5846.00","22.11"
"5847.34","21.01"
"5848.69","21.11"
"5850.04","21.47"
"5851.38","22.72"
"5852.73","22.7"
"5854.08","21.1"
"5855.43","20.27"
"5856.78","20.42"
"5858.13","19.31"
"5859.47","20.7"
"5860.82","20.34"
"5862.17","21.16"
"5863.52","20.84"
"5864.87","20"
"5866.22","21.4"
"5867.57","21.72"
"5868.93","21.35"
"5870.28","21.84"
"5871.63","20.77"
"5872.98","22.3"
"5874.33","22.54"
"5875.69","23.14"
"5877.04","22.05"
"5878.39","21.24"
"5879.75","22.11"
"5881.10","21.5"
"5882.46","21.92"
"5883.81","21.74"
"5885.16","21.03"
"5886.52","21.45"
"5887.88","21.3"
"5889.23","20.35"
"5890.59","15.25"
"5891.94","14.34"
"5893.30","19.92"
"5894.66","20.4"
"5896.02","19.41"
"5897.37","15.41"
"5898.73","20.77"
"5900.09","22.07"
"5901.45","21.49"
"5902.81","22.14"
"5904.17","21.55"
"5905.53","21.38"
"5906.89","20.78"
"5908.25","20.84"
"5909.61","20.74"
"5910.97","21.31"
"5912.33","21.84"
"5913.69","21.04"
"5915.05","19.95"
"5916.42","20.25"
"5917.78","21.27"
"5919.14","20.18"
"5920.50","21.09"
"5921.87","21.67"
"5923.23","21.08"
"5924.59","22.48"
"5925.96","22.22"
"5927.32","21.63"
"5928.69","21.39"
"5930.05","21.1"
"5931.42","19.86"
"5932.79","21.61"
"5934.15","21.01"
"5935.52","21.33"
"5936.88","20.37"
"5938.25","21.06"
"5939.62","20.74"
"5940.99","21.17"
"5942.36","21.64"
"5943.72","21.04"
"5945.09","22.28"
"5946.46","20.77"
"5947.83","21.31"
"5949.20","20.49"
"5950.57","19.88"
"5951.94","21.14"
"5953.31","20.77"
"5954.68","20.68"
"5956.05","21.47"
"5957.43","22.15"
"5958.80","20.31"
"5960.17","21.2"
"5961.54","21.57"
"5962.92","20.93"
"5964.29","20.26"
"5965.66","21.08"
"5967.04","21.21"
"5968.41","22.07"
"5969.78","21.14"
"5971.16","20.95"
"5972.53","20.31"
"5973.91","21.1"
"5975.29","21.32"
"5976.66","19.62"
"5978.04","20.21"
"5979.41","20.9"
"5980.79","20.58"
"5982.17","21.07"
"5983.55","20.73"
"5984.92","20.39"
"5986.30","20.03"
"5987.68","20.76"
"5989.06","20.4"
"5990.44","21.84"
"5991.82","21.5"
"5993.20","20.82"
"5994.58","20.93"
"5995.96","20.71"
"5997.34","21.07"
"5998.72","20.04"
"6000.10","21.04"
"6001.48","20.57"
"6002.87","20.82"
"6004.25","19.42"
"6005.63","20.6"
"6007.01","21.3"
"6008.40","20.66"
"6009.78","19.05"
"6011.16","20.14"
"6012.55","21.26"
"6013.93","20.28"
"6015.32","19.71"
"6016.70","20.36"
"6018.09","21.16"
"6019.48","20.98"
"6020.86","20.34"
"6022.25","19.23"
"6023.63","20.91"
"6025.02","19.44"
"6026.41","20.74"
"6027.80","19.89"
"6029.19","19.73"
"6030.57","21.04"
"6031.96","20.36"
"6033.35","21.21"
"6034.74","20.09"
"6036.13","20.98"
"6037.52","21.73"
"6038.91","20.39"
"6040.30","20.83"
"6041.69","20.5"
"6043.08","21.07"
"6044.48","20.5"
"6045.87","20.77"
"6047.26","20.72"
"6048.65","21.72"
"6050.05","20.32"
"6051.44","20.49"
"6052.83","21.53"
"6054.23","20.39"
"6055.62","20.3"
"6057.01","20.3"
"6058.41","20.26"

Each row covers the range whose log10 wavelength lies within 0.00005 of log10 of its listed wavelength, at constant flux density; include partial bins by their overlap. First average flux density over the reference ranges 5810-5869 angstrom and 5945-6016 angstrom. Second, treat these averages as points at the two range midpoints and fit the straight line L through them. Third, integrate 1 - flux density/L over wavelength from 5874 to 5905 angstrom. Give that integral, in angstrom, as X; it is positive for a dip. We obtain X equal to 1.1 angstrom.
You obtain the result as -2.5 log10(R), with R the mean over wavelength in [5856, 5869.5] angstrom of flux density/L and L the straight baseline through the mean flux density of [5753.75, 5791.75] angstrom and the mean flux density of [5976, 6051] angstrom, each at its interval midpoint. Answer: 0.03 mag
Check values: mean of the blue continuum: 21.6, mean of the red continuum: 20.6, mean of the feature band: 20.7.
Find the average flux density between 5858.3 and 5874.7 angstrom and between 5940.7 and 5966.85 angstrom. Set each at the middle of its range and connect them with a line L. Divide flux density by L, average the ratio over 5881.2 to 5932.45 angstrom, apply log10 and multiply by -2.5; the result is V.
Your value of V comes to 0.03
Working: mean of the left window 21.2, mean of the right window 21.1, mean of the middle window 20.6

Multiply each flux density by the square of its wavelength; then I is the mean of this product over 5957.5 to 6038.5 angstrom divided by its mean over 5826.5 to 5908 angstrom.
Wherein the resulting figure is 1.02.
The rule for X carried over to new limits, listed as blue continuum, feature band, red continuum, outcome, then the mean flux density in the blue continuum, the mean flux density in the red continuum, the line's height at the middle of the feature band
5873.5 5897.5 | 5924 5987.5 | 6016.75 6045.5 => -1.65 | 20.4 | 20.5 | 20.5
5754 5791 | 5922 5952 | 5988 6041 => -0.38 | 21.6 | 20.6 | 20.9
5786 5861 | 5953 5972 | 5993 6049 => -0.22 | 21.7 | 20.6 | 20.9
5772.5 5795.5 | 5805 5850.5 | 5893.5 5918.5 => -1.14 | 21.6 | 20.7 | 21.3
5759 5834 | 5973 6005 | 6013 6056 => 0.18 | 21.8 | 20.6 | 20.8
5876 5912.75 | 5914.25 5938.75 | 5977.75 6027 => -0.64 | 20.5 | 20.6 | 20.6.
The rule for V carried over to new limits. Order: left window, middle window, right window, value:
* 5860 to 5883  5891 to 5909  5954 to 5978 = 0.07 mag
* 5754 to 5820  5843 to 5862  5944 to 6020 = 0.02 mag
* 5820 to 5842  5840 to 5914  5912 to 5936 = 0.03 mag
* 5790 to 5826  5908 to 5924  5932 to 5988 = 0.01 mag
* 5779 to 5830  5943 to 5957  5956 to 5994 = 0.00 mag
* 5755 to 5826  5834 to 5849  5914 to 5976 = -0.01 mag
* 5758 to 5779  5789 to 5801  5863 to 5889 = 0.02 mag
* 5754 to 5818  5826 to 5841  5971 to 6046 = -0.03 mag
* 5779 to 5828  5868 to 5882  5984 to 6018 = -0.03 mag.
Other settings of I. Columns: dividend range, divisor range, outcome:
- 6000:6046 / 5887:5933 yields 1.04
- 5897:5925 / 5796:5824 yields 0.99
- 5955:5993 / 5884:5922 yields 1.05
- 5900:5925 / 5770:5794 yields 1.02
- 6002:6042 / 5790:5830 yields 1.00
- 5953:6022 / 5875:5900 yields 1.06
